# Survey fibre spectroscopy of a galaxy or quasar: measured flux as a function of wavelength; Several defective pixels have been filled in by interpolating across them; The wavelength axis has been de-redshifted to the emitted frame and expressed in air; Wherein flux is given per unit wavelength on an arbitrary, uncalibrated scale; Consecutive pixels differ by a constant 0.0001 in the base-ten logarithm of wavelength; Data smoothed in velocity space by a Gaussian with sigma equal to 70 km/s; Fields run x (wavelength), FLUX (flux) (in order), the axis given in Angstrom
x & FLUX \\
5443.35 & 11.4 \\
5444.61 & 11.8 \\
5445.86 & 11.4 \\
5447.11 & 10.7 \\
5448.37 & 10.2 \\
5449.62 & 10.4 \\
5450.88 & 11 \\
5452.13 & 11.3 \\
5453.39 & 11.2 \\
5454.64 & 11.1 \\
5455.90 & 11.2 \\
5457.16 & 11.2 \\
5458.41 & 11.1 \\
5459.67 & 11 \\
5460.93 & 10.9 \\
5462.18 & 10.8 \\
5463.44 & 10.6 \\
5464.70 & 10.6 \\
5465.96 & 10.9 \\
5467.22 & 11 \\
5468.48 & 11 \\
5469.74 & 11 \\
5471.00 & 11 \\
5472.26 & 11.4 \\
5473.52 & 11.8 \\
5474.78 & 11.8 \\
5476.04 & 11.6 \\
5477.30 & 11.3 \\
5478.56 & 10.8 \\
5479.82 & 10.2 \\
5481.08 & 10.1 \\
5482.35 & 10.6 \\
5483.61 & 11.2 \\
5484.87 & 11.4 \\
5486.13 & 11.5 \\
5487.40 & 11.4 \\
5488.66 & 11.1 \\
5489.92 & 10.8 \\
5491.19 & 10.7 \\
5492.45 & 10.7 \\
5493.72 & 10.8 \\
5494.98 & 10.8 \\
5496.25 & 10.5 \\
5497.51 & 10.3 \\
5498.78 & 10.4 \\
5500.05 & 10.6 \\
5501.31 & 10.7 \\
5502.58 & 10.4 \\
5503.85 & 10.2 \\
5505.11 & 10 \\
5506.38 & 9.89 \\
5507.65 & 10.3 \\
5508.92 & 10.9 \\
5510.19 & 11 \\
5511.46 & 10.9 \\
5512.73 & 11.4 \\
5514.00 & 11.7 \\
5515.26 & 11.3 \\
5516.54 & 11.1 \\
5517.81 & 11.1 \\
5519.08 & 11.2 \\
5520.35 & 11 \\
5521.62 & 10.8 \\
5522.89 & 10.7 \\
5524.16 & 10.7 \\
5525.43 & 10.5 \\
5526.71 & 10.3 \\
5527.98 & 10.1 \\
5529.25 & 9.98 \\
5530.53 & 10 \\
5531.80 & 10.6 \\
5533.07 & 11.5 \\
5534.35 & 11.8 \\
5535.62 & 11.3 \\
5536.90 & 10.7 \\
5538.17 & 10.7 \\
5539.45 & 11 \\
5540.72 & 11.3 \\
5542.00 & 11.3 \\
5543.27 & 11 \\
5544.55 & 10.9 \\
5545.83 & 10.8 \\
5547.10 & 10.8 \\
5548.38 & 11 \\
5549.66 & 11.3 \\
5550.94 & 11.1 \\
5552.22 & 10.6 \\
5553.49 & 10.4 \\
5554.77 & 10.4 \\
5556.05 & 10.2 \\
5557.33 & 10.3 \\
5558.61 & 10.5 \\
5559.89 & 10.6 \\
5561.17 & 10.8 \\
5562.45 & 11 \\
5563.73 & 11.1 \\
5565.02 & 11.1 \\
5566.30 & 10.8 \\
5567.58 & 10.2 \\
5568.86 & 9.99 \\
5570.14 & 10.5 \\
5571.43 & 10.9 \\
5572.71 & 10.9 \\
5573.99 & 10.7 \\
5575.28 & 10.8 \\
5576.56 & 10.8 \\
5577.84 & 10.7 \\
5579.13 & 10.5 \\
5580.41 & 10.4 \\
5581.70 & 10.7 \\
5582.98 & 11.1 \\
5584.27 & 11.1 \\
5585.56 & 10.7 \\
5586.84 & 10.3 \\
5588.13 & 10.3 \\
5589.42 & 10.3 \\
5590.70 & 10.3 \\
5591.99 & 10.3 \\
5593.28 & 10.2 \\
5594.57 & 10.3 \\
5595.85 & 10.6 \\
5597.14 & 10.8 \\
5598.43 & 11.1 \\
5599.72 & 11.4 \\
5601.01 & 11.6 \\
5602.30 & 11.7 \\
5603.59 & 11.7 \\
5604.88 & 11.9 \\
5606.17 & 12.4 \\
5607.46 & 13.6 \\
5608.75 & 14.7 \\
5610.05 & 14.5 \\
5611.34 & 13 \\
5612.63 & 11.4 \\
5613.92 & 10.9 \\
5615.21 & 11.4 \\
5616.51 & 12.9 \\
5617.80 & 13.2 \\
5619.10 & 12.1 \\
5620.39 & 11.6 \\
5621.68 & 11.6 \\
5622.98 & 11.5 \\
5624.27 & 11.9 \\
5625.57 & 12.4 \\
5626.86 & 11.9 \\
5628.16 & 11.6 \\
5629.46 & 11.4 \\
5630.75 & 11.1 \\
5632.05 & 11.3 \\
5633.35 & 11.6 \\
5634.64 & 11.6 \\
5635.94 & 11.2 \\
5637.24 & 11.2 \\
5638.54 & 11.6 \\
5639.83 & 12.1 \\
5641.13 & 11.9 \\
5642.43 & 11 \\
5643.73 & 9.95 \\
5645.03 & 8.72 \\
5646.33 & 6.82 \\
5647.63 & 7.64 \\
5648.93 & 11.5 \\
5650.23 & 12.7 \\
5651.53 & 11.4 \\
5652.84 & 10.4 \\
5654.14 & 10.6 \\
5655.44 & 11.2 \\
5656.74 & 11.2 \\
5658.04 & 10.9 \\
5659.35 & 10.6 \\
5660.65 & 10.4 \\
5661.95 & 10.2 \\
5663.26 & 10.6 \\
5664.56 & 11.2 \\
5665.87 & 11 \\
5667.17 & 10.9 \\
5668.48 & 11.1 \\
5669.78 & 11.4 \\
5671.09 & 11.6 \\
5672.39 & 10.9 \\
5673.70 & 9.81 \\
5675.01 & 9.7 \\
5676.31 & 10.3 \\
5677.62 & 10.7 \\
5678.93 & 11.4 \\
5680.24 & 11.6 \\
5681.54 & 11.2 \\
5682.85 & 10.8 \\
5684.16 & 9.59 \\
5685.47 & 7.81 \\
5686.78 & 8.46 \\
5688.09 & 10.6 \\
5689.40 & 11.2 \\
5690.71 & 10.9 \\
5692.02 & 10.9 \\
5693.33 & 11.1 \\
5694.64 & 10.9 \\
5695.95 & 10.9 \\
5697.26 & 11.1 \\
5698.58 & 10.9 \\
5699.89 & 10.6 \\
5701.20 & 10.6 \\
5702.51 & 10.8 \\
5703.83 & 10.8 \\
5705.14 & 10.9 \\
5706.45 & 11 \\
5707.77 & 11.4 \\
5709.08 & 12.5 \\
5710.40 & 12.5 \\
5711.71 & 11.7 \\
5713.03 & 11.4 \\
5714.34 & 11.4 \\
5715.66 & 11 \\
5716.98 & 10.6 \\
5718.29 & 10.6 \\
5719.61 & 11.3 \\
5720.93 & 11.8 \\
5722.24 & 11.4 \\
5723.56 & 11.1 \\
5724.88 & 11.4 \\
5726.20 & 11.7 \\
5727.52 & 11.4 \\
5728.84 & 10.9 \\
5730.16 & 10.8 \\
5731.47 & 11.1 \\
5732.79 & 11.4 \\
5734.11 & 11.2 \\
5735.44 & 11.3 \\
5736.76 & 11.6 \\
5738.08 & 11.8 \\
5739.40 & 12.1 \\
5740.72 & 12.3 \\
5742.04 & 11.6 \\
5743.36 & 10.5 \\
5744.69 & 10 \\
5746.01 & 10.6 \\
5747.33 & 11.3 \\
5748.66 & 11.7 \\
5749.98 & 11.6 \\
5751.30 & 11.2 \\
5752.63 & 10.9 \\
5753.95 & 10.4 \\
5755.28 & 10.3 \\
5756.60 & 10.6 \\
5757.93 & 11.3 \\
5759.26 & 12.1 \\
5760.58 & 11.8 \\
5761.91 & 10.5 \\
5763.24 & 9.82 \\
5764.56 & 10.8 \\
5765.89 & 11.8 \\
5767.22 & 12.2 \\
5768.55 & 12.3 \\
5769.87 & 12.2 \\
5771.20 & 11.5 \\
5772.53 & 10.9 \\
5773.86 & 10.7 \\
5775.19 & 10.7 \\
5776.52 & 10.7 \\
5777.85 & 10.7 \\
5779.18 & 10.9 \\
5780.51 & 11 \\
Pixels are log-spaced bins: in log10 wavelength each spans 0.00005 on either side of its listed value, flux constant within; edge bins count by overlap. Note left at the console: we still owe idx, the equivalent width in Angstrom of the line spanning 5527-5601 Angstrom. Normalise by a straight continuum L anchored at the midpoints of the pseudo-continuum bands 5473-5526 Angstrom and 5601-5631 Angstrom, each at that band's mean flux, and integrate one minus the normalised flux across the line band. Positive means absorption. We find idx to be 5.6 Angstrom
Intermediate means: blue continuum 10.9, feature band 10.7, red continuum 12.2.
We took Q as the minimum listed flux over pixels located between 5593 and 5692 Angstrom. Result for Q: 6.82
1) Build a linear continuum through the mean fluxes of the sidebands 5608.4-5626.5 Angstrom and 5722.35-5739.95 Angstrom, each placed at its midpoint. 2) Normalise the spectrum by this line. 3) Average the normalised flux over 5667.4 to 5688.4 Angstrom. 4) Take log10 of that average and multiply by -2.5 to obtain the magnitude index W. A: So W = 0.13 mag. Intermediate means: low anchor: 12.3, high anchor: 11.4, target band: 10.4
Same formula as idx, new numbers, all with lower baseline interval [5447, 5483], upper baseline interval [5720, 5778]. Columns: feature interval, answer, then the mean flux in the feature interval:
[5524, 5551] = 0.45 Angstrom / 10.8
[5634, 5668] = 1.30 Angstrom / 10.7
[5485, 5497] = 0.05 Angstrom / 10.9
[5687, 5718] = 0.32 Angstrom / 11.1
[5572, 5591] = 0.73 Angstrom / 10.7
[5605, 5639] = -2.91 Angstrom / 12.1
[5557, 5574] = 0.59 Angstrom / 10.7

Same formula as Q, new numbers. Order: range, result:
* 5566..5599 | 9.99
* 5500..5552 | 9.89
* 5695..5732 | 10.6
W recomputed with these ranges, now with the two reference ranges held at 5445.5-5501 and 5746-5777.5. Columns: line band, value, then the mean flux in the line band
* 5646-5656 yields 0.07 mag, 10.4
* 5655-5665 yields 0.03 mag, 10.8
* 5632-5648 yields 0.05 mag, 10.5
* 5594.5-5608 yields -0.05 mag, 11.6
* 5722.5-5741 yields -0.03 mag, 11.4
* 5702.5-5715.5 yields -0.03 mag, 11.5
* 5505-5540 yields 0.02 mag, 10.8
